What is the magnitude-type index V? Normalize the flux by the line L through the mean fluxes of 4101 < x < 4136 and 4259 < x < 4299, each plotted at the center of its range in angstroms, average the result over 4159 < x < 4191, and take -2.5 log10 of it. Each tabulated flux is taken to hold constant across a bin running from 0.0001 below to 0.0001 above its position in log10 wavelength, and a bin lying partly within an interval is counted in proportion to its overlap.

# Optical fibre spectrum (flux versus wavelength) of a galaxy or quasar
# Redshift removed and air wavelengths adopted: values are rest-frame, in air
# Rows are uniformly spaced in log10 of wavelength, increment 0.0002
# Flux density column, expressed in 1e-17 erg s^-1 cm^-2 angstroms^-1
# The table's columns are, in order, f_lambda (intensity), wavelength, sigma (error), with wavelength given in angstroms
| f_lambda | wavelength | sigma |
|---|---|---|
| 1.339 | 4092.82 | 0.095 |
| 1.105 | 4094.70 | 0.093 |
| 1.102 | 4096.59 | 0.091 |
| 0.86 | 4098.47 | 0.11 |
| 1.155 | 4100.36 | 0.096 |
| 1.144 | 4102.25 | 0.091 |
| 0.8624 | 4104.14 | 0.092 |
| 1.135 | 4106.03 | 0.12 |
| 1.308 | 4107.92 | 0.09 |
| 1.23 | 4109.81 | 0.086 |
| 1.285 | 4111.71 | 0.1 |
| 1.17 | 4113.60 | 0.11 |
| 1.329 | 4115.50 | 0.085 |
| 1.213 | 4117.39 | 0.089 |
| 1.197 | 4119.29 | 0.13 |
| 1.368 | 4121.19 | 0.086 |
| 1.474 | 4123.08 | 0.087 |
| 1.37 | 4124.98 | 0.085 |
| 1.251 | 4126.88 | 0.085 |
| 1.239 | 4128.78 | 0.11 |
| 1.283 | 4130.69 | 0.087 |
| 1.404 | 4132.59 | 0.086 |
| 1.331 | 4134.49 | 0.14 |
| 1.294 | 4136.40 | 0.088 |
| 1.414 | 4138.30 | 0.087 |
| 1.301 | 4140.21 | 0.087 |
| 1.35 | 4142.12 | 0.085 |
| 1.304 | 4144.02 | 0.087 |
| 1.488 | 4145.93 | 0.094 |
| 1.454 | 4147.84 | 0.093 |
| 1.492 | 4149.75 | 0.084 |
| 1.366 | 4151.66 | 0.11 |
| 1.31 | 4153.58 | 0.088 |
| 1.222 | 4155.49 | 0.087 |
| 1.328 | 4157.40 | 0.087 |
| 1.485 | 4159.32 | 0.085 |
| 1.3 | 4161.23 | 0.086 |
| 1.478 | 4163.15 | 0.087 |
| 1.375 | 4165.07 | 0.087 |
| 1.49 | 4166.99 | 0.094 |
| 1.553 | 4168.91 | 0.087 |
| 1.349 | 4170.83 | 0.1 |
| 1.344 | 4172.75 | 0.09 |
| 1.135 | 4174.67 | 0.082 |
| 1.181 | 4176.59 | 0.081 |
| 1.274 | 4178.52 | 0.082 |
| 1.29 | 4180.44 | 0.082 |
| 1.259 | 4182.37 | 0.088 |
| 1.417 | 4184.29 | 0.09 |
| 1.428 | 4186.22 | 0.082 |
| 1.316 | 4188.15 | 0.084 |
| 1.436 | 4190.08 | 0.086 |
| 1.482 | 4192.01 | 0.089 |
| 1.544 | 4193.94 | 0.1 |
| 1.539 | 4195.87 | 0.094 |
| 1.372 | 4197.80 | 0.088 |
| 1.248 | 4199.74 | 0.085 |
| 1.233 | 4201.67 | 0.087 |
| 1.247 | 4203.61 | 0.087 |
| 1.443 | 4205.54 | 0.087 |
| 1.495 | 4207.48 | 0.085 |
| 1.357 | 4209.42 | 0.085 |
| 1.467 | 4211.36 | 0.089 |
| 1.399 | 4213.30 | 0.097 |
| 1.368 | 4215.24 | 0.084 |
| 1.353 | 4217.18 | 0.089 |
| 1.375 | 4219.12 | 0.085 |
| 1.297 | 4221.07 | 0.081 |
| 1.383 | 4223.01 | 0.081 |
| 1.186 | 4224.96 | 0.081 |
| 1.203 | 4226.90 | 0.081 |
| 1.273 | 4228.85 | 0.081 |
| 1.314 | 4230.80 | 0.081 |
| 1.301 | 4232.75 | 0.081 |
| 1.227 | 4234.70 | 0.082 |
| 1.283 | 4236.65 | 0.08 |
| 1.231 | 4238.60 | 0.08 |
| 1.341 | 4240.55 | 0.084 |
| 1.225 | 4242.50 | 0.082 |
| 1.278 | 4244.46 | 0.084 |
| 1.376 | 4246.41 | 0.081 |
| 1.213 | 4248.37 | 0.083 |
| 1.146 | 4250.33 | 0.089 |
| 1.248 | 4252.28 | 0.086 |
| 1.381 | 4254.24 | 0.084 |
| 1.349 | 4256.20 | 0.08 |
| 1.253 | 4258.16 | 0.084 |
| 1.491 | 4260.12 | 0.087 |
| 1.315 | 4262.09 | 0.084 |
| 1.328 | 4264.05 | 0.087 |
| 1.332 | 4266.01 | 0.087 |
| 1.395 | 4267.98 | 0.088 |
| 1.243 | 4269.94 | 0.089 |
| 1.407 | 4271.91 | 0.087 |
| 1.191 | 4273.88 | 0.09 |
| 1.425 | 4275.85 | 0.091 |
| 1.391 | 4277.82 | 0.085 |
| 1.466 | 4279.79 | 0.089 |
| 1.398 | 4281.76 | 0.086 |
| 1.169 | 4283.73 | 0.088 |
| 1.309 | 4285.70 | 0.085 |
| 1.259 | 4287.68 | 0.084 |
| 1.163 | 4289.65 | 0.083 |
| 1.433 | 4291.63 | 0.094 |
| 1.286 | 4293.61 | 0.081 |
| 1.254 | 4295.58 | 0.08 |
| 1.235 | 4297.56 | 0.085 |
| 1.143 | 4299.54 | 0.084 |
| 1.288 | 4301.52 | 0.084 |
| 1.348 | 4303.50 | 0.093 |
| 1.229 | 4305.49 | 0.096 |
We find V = -0.065 mag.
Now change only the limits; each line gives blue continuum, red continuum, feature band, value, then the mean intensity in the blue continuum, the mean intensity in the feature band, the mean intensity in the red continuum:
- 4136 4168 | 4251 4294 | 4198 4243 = 0.028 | 1.38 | 1.32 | 1.33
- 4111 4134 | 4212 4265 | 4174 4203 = -0.036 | 1.3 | 1.34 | 1.3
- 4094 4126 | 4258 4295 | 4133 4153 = -0.131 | 1.2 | 1.38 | 1.33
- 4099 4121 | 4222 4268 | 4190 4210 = -0.117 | 1.18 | 1.4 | 1.29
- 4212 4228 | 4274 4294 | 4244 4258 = 0.034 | 1.32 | 1.28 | 1.32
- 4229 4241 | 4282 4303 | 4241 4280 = -0.041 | 1.28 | 1.32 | 1.26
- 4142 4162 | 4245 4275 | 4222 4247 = 0.041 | 1.37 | 1.28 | 1.31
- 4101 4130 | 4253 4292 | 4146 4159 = -0.096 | 1.24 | 1.38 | 1.33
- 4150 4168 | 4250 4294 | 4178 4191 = 0.014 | 1.38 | 1.35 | 1.32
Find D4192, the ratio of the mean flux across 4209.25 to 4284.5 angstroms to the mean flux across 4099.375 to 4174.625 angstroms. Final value 1.00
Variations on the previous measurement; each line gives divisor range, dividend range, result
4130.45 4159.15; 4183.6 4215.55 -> 1.03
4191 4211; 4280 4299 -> 0.92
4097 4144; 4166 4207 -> 1.09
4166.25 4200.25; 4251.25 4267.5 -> 0.98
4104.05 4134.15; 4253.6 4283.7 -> 1.06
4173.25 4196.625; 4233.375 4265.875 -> 0.95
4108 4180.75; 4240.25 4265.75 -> 0.98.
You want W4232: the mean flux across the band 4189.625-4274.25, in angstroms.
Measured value 1.33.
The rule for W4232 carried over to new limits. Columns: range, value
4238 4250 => 1.27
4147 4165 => 1.38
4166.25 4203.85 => 1.36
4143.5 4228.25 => 1.36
